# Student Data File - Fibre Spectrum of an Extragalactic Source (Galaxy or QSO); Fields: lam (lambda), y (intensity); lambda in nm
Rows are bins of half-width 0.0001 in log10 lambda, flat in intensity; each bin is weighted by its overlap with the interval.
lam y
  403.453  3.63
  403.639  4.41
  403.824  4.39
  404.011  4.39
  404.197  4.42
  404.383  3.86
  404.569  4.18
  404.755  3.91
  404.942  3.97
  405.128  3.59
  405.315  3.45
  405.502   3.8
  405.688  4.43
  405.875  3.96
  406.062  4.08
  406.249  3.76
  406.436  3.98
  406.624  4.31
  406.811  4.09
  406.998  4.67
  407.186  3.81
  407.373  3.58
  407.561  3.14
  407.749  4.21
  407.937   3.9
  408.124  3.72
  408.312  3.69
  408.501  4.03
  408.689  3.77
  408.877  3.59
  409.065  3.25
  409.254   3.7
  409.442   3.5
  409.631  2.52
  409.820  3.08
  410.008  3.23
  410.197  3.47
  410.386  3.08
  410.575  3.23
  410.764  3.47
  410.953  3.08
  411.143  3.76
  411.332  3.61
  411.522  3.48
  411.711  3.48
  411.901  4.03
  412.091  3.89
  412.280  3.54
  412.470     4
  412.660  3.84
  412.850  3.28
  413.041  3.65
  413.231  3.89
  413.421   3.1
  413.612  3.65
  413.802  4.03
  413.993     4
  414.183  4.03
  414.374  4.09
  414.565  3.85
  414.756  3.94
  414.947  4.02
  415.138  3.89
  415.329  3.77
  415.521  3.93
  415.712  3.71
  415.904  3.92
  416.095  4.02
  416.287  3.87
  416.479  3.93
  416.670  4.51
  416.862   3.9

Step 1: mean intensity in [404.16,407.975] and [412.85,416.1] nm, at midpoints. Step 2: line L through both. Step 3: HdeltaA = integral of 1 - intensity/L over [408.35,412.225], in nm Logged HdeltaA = 0.42 nm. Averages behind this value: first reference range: 3.95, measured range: 3.47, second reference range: 3.83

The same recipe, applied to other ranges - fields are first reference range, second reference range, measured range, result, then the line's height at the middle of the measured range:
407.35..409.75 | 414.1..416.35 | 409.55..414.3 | 0.267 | 3.75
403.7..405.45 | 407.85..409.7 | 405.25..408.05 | -0.108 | 3.8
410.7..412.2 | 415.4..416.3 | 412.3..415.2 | -0.045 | 3.75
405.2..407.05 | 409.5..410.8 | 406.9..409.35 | -0.123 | 3.59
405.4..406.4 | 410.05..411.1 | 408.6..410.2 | 0.061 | 3.47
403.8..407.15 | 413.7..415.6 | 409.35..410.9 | 0.314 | 4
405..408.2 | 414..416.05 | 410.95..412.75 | 0.100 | 3.92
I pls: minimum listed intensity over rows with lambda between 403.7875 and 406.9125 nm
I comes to 3.45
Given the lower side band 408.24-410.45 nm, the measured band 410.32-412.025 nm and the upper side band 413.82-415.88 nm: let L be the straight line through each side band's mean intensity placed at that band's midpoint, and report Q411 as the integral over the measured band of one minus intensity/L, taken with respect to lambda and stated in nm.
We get 0.05 nm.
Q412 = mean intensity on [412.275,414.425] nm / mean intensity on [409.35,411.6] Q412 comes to 1.14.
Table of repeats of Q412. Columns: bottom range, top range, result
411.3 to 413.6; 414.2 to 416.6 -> 1.07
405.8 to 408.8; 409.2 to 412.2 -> 0.87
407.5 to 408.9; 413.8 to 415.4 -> 1.05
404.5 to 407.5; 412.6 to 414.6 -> 0.95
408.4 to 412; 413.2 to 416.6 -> 1.13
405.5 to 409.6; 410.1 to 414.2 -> 0.94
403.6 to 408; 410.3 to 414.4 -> 0.91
